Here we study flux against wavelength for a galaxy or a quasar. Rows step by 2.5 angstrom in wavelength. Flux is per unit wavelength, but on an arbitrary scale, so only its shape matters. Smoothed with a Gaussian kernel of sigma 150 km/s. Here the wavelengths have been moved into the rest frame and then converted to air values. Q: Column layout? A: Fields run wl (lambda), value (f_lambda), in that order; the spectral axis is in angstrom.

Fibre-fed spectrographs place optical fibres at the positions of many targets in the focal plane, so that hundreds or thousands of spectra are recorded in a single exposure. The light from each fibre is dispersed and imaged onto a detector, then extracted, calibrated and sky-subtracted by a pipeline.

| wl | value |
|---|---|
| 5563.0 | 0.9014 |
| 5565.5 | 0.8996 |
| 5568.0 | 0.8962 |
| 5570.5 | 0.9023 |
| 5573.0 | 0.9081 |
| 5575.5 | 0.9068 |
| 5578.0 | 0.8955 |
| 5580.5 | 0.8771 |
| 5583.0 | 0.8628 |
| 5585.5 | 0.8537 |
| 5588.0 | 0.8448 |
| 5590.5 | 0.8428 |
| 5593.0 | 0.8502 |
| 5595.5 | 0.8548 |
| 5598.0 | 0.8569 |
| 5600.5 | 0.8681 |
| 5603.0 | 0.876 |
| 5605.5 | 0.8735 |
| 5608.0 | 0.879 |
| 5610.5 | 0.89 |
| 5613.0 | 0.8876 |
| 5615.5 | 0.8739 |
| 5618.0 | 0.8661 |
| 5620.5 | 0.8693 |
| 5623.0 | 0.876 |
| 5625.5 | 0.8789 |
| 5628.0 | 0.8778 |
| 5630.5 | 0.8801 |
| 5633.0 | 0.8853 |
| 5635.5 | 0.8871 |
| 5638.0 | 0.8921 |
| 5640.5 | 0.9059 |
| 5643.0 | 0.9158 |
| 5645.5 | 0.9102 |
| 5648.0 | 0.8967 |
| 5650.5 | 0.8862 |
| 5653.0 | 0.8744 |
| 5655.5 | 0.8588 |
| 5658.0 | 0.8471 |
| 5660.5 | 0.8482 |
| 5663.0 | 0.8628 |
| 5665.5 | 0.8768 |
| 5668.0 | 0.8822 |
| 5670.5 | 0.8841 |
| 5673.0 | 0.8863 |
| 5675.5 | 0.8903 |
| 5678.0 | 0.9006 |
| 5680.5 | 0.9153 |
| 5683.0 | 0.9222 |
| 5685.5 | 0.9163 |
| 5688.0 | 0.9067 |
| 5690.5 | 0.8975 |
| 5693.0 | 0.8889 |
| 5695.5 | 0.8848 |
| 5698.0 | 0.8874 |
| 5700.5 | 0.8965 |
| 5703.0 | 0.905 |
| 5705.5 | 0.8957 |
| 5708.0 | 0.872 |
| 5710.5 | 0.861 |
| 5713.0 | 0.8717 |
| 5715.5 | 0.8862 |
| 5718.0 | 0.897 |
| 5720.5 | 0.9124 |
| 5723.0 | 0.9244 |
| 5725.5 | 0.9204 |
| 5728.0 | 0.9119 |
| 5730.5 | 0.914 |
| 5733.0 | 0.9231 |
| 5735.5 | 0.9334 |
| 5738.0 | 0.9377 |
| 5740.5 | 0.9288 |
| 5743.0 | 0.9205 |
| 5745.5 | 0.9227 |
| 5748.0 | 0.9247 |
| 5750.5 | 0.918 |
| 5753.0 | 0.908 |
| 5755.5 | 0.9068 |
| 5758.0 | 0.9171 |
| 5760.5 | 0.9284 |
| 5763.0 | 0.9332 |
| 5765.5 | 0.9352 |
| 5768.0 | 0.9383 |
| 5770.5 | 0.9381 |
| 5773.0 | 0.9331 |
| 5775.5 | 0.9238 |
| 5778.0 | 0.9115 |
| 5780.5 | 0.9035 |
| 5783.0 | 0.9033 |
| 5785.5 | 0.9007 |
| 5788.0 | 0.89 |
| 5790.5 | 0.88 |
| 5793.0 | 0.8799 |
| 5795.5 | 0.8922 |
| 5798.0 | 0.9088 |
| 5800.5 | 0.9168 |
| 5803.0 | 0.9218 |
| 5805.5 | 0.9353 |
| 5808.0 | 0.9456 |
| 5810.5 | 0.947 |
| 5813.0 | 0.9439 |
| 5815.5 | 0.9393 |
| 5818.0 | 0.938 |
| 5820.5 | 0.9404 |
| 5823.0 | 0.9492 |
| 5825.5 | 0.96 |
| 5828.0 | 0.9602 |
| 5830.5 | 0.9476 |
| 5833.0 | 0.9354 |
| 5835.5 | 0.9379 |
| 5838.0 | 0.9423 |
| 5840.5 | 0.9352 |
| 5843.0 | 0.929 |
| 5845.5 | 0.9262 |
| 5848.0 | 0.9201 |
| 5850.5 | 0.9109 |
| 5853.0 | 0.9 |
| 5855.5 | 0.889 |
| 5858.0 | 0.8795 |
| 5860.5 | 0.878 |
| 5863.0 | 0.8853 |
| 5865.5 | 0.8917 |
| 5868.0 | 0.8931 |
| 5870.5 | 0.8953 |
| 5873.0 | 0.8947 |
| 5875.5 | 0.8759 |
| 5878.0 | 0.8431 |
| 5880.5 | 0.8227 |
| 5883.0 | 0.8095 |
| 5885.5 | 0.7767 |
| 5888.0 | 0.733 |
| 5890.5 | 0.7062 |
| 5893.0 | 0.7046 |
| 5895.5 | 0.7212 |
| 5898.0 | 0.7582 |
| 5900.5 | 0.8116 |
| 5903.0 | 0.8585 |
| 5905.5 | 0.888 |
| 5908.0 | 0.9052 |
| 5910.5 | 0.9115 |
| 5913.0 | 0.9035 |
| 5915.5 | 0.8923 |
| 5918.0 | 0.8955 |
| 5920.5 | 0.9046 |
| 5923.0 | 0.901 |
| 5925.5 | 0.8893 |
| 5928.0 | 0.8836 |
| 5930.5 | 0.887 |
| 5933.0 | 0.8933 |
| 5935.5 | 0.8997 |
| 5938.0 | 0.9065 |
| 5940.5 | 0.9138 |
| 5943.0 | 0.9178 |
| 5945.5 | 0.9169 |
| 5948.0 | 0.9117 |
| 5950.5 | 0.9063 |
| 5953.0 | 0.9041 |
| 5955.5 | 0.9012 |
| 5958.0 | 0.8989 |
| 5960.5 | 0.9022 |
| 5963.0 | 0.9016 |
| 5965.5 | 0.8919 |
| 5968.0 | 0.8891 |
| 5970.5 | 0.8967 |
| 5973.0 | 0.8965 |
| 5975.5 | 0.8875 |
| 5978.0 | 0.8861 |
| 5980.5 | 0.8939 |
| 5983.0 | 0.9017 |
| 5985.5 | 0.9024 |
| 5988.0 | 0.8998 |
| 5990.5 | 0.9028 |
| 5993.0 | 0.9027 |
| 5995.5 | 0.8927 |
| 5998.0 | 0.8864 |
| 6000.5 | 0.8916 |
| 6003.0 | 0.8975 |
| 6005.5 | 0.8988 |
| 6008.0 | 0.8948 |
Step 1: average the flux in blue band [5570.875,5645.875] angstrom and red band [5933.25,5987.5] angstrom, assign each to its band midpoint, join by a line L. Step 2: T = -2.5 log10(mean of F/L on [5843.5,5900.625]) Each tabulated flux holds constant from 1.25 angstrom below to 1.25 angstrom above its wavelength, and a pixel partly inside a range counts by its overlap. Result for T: 0.067 mag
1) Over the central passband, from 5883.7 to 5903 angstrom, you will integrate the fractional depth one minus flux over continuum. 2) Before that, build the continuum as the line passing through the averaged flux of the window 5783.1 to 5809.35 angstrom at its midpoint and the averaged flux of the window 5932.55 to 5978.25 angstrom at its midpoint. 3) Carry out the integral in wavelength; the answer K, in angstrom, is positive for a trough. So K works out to 3.20 angstrom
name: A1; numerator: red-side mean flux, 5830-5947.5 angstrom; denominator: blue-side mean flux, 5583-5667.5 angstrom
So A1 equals 1.00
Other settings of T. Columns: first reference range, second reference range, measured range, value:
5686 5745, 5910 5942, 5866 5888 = 0.07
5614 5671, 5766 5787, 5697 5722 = 0.01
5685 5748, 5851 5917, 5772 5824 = -0.05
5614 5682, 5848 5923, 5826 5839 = -0.10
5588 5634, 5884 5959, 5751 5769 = -0.07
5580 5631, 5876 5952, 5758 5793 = -0.07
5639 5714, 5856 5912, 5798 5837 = -0.11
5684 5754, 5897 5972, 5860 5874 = 0.01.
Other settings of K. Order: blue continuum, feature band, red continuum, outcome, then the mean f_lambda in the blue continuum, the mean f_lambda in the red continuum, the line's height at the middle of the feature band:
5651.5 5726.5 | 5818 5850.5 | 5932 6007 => -1.6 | 0.889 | 0.9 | 0.895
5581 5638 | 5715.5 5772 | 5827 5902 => -3.6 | 0.87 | 0.863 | 0.867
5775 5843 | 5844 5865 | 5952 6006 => 0.4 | 0.926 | 0.897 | 0.918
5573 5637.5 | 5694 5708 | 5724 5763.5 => 0.2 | 0.873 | 0.922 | 0.907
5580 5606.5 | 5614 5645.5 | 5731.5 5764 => -0.4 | 0.859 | 0.923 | 0.874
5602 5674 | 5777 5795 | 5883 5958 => -0.5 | 0.88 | 0.862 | 0.871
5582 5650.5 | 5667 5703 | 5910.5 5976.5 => -0.7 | 0.876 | 0.9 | 0.881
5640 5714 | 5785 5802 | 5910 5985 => -0.1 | 0.888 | 0.899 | 0.893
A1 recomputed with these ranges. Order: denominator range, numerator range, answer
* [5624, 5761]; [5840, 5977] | 0.97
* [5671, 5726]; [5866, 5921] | 0.93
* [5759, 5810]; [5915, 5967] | 0.98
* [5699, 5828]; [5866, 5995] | 0.95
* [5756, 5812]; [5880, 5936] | 0.92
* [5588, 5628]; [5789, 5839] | 1.07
